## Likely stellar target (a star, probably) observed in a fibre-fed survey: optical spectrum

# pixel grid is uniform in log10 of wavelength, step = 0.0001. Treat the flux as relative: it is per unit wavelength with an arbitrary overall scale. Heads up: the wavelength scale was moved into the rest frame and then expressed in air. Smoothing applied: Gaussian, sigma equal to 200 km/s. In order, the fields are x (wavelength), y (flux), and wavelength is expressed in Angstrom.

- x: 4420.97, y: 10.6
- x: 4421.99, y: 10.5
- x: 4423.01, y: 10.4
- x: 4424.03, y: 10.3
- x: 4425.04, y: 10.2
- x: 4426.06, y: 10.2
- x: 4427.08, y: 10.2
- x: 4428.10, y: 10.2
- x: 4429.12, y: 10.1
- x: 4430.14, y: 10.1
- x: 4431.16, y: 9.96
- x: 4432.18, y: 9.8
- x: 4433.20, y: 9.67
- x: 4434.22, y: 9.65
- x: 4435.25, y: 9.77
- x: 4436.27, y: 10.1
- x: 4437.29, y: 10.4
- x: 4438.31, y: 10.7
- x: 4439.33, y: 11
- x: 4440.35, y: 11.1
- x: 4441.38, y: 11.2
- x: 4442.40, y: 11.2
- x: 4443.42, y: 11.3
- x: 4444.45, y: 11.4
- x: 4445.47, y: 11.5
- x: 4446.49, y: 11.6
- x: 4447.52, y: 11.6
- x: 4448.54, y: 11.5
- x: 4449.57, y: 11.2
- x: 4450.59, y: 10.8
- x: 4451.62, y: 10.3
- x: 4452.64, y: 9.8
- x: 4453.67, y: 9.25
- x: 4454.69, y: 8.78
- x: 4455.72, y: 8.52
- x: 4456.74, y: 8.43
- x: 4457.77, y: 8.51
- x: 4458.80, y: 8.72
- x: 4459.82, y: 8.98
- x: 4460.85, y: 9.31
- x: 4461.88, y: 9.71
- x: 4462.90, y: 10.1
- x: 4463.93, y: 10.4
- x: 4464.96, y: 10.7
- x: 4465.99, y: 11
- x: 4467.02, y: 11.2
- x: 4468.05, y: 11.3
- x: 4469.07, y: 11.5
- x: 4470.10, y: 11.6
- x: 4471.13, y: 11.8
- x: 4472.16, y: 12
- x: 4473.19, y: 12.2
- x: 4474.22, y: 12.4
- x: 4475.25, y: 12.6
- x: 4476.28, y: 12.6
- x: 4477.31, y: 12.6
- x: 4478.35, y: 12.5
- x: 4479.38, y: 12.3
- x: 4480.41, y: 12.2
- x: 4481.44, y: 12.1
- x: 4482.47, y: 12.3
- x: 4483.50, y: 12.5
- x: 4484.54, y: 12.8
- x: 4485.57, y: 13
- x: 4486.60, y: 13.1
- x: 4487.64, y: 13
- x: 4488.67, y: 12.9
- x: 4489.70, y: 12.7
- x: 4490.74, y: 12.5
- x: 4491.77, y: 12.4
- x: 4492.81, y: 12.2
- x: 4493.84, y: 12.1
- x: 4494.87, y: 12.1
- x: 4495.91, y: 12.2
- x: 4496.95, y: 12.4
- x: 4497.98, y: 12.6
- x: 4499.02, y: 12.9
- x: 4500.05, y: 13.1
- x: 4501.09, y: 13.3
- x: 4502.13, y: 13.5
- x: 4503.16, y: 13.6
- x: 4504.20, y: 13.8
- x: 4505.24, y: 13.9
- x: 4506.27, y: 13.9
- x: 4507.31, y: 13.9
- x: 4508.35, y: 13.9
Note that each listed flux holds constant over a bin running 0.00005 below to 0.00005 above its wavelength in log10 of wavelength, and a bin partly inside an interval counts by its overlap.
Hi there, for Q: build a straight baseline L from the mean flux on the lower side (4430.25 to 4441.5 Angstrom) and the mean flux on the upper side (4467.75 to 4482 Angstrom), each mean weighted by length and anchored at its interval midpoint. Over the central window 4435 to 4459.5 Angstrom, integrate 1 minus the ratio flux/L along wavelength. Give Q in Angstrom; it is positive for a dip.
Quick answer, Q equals 1.0 Angstrom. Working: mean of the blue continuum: 10.3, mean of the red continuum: 12.1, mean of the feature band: 10.4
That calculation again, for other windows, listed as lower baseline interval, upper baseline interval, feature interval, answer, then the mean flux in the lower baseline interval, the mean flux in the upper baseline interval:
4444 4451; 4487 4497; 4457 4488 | 1.38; 11.4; 12.5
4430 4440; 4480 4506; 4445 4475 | 2.00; 10.1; 12.8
